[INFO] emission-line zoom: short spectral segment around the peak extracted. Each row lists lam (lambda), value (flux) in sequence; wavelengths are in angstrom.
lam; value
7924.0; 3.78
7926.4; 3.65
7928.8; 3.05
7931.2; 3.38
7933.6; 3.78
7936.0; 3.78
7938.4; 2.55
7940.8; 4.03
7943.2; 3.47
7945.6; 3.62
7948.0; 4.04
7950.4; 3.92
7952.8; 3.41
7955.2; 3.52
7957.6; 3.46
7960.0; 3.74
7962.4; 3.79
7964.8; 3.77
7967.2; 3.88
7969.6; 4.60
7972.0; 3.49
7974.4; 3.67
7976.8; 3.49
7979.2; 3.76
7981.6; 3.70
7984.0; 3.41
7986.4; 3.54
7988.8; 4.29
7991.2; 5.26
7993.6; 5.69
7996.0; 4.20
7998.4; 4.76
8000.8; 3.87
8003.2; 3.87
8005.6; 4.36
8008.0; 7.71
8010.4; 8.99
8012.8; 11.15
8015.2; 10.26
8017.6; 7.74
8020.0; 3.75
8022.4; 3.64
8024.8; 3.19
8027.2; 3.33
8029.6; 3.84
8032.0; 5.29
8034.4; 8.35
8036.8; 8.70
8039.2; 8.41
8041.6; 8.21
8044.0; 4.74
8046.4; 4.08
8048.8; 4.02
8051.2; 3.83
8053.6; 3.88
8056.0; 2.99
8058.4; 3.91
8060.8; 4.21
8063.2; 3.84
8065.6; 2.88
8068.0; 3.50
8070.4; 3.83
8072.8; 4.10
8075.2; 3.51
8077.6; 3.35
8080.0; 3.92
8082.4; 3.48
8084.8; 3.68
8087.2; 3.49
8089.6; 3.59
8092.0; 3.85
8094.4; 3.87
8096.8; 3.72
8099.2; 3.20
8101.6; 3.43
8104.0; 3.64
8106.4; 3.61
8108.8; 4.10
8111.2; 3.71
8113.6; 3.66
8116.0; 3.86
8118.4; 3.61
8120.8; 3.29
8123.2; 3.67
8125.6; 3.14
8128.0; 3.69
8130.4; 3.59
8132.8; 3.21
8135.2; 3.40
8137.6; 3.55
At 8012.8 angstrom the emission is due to Halpha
